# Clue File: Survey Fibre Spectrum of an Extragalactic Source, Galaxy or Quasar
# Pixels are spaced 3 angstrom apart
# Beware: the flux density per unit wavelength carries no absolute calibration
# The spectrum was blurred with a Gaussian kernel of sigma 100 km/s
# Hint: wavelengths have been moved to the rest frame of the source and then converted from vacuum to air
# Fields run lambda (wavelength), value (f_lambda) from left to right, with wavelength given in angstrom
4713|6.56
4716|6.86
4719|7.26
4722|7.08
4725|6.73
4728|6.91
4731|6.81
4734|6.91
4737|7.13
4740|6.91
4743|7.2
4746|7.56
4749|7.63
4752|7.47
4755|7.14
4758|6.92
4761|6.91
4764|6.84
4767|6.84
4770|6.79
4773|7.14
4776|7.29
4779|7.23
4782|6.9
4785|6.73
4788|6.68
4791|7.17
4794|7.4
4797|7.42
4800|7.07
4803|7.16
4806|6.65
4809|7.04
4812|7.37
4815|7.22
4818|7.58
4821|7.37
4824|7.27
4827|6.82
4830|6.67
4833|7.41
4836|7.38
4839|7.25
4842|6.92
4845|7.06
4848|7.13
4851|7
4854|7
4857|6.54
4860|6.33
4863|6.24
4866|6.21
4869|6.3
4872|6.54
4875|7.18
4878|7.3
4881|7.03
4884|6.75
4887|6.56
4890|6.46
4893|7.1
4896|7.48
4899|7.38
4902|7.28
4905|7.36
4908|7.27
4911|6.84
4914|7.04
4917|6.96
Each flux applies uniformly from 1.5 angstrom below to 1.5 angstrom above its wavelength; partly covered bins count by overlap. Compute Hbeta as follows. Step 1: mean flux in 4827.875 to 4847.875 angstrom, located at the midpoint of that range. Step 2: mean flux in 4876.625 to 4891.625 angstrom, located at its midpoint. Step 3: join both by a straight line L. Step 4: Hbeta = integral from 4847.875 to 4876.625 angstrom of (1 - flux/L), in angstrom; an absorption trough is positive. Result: 1.4 angstrom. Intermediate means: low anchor 7.11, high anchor 6.82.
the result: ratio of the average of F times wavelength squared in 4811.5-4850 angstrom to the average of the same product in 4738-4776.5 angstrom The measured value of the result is 1.04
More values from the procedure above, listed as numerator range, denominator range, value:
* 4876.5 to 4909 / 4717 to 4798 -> 1.06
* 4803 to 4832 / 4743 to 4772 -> 1.02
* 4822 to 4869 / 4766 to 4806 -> 1.00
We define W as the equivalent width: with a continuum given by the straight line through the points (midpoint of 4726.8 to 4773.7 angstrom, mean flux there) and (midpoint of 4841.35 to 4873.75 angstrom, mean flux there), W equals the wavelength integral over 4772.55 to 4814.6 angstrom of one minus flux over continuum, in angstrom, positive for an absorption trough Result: -1.1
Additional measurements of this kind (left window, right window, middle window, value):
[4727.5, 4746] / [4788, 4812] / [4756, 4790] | 0.7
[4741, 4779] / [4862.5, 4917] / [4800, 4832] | -0.3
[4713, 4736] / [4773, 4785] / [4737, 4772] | -0.5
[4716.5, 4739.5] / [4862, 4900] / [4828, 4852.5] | -0.9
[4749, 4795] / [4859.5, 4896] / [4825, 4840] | -0.6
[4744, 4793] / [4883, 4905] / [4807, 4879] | 1.0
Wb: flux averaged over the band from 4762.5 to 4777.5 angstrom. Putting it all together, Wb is 6.98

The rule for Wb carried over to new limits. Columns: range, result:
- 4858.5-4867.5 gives 6.26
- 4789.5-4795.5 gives 7.29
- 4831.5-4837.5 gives 7.4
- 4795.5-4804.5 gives 7.22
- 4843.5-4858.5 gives 6.95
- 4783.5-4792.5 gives 6.86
